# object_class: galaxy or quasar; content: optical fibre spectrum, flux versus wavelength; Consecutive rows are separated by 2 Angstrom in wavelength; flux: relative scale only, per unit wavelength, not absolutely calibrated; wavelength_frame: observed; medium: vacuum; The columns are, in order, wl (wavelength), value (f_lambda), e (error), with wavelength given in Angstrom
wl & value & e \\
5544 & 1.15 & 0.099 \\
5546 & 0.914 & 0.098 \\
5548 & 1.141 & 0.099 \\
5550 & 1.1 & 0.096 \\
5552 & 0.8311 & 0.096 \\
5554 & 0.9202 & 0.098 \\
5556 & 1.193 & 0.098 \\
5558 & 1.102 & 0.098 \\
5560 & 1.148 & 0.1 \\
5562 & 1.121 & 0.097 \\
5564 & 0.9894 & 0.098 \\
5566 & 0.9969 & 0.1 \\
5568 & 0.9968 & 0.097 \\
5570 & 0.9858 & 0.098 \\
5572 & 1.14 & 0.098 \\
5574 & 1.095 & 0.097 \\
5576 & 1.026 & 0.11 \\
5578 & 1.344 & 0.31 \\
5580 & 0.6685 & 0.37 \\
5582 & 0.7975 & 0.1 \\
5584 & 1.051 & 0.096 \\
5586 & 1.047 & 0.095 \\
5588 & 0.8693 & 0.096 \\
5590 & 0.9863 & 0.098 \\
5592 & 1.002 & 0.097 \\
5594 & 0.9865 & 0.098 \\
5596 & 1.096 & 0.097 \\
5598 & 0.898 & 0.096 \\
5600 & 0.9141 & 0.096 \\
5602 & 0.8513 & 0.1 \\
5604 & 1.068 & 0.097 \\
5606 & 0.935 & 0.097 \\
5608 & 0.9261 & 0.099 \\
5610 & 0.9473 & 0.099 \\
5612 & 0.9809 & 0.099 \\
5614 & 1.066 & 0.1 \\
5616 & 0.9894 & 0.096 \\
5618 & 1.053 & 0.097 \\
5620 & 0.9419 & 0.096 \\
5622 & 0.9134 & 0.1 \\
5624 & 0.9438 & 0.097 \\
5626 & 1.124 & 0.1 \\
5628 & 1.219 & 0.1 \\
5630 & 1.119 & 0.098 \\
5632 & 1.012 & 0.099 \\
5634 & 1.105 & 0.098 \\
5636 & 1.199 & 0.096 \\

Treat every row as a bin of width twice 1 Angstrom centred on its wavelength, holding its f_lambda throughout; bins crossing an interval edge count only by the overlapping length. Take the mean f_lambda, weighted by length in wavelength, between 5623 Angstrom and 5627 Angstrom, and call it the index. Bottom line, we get 1.03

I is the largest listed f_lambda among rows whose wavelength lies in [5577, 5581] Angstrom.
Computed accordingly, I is 1.344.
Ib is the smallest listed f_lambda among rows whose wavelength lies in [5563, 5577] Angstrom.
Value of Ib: 0.9858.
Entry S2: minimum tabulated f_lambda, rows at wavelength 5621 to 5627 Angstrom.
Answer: 0.9134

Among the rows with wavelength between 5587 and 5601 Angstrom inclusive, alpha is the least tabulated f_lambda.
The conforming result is 0.8693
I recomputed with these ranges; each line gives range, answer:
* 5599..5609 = 1.068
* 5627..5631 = 1.219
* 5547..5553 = 1.141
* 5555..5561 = 1.193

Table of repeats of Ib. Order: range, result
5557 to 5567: 0.9894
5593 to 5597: 0.9865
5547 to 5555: 0.8311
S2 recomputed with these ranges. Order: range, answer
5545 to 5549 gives 0.914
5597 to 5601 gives 0.898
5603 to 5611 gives 0.9261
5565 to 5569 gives 0.9968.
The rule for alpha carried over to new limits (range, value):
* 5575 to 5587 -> 0.6685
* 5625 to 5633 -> 1.012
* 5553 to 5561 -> 0.9202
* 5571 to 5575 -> 1.095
